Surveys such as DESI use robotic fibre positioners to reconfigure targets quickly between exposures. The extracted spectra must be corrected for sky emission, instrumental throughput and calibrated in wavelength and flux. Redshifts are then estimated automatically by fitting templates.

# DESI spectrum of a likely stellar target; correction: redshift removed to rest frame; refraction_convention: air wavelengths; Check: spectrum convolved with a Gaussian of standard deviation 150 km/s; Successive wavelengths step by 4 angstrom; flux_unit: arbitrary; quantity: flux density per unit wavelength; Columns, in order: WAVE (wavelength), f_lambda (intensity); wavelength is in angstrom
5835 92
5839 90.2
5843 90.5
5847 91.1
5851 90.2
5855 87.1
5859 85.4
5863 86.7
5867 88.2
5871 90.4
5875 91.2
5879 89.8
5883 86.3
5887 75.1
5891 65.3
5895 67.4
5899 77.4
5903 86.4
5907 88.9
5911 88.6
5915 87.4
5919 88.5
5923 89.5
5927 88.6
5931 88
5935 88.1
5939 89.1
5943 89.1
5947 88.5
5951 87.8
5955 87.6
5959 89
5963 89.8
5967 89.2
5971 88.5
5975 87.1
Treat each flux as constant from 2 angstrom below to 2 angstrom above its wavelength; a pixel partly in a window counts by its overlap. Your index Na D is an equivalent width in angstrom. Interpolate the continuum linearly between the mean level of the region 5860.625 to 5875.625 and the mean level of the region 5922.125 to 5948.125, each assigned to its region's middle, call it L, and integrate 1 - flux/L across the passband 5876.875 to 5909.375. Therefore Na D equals 3.3 angstrom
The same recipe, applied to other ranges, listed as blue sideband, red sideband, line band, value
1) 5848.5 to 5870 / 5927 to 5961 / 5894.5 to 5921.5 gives 1.1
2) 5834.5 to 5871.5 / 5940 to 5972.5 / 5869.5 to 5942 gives 3.3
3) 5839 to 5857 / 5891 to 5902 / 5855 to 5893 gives -1.8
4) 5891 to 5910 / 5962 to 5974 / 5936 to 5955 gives -0.6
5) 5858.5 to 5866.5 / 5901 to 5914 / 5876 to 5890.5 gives 0.8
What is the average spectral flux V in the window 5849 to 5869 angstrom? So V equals 87.5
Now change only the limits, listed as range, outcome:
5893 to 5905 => 77.1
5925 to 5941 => 88.4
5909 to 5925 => 88.5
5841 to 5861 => 88.9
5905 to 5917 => 88.3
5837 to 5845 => 90.3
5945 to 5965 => 88.5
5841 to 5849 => 90.8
